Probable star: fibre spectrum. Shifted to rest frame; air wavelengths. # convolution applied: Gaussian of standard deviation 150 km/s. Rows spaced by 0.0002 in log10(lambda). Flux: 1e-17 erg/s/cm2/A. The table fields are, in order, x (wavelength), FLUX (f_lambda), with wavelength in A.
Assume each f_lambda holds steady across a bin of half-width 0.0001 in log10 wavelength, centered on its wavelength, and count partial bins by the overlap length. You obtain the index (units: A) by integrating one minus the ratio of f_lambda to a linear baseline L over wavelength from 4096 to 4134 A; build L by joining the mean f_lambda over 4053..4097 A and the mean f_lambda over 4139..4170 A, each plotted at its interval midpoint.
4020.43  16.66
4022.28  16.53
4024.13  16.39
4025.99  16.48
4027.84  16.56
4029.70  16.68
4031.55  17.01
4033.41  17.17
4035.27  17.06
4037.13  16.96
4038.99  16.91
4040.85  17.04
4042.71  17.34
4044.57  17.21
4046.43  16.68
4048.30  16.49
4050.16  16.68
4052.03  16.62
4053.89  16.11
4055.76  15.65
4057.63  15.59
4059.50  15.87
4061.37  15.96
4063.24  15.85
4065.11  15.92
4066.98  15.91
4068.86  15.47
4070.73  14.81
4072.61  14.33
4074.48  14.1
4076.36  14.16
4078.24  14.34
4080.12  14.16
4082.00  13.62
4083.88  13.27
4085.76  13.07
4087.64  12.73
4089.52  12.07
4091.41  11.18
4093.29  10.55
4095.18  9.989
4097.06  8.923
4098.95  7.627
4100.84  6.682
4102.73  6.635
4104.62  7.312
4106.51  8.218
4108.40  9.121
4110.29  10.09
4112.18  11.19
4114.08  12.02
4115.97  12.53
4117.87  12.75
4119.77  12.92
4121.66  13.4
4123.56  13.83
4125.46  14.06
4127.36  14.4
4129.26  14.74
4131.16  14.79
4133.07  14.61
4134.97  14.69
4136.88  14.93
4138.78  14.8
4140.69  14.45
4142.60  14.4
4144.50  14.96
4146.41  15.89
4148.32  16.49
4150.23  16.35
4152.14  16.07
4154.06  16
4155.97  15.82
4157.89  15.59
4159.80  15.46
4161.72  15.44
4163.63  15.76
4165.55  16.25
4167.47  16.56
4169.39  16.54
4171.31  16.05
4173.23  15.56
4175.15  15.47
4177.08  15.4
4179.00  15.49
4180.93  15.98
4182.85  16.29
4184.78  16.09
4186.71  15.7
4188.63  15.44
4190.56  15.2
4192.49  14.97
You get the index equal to 9.24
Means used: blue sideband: 14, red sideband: 15.7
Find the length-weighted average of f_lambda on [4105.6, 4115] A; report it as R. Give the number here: 10.1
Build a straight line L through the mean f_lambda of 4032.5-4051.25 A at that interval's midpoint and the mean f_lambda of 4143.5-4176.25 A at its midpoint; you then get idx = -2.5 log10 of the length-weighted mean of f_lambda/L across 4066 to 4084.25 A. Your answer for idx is 0.15 mag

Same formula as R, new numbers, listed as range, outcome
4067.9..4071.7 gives 15.1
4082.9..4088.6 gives 13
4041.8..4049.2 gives 16.9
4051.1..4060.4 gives 16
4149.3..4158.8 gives 16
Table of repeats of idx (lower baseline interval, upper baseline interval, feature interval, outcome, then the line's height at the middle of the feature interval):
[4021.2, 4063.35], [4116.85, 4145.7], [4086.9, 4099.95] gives 0.418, 15.2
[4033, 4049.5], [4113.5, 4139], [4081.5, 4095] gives 0.246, 15.3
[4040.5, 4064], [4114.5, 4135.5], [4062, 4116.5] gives 0.260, 15.1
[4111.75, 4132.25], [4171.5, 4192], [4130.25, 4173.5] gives -0.073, 14.5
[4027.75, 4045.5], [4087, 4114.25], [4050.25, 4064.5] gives -0.101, 14.6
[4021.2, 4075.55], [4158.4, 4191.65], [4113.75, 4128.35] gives 0.200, 16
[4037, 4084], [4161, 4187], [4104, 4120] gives 0.426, 15.8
